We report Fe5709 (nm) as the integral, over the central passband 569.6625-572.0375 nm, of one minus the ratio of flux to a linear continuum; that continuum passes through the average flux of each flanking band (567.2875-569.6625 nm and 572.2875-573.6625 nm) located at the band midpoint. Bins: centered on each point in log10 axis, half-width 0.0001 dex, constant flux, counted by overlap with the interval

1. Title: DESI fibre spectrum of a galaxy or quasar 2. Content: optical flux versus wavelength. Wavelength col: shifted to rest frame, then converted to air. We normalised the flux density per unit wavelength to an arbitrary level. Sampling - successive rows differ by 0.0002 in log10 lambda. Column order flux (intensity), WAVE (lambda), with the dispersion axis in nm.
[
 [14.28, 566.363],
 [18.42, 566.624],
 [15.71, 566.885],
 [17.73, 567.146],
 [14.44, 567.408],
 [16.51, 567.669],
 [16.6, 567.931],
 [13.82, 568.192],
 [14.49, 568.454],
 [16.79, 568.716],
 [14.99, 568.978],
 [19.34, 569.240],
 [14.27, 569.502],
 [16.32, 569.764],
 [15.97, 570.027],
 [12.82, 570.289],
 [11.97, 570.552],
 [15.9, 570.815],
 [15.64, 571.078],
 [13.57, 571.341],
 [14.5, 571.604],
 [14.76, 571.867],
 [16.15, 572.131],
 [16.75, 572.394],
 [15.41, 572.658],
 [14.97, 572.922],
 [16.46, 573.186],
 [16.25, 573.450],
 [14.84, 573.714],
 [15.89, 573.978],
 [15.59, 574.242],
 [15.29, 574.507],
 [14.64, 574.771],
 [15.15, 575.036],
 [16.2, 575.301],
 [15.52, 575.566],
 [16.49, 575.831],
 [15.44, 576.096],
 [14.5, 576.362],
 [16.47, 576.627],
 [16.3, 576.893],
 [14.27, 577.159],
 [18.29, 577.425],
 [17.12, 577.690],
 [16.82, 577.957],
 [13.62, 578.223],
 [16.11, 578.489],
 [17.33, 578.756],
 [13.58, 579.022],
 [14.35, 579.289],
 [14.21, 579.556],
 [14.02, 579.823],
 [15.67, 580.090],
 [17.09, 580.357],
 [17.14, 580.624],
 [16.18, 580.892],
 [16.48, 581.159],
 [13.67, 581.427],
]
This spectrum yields 0.179 nm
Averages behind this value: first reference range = 15.7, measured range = 14.6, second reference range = 15.9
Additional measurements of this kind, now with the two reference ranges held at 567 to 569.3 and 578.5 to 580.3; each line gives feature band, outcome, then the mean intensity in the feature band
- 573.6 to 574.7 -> 0.01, 15.4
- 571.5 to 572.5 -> 0.01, 15.5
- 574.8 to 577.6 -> -0.10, 15.8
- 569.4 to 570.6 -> 0.11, 14.4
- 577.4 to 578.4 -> -0.07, 16.3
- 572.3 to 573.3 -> -0.02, 15.8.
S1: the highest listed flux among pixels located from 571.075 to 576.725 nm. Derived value 16.75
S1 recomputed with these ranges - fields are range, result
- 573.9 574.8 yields 15.89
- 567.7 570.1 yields 19.34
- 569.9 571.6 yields 15.97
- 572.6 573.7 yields 16.46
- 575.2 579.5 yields 18.29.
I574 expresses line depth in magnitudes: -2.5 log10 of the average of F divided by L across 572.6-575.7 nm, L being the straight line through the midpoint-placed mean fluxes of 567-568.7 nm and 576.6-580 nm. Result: 0.01 mag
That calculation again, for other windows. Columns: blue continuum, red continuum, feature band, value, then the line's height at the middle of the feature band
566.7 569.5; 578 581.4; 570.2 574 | 0.05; 15.8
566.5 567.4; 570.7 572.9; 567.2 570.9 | 0.06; 16.2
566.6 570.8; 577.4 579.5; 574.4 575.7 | 0.02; 15.7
